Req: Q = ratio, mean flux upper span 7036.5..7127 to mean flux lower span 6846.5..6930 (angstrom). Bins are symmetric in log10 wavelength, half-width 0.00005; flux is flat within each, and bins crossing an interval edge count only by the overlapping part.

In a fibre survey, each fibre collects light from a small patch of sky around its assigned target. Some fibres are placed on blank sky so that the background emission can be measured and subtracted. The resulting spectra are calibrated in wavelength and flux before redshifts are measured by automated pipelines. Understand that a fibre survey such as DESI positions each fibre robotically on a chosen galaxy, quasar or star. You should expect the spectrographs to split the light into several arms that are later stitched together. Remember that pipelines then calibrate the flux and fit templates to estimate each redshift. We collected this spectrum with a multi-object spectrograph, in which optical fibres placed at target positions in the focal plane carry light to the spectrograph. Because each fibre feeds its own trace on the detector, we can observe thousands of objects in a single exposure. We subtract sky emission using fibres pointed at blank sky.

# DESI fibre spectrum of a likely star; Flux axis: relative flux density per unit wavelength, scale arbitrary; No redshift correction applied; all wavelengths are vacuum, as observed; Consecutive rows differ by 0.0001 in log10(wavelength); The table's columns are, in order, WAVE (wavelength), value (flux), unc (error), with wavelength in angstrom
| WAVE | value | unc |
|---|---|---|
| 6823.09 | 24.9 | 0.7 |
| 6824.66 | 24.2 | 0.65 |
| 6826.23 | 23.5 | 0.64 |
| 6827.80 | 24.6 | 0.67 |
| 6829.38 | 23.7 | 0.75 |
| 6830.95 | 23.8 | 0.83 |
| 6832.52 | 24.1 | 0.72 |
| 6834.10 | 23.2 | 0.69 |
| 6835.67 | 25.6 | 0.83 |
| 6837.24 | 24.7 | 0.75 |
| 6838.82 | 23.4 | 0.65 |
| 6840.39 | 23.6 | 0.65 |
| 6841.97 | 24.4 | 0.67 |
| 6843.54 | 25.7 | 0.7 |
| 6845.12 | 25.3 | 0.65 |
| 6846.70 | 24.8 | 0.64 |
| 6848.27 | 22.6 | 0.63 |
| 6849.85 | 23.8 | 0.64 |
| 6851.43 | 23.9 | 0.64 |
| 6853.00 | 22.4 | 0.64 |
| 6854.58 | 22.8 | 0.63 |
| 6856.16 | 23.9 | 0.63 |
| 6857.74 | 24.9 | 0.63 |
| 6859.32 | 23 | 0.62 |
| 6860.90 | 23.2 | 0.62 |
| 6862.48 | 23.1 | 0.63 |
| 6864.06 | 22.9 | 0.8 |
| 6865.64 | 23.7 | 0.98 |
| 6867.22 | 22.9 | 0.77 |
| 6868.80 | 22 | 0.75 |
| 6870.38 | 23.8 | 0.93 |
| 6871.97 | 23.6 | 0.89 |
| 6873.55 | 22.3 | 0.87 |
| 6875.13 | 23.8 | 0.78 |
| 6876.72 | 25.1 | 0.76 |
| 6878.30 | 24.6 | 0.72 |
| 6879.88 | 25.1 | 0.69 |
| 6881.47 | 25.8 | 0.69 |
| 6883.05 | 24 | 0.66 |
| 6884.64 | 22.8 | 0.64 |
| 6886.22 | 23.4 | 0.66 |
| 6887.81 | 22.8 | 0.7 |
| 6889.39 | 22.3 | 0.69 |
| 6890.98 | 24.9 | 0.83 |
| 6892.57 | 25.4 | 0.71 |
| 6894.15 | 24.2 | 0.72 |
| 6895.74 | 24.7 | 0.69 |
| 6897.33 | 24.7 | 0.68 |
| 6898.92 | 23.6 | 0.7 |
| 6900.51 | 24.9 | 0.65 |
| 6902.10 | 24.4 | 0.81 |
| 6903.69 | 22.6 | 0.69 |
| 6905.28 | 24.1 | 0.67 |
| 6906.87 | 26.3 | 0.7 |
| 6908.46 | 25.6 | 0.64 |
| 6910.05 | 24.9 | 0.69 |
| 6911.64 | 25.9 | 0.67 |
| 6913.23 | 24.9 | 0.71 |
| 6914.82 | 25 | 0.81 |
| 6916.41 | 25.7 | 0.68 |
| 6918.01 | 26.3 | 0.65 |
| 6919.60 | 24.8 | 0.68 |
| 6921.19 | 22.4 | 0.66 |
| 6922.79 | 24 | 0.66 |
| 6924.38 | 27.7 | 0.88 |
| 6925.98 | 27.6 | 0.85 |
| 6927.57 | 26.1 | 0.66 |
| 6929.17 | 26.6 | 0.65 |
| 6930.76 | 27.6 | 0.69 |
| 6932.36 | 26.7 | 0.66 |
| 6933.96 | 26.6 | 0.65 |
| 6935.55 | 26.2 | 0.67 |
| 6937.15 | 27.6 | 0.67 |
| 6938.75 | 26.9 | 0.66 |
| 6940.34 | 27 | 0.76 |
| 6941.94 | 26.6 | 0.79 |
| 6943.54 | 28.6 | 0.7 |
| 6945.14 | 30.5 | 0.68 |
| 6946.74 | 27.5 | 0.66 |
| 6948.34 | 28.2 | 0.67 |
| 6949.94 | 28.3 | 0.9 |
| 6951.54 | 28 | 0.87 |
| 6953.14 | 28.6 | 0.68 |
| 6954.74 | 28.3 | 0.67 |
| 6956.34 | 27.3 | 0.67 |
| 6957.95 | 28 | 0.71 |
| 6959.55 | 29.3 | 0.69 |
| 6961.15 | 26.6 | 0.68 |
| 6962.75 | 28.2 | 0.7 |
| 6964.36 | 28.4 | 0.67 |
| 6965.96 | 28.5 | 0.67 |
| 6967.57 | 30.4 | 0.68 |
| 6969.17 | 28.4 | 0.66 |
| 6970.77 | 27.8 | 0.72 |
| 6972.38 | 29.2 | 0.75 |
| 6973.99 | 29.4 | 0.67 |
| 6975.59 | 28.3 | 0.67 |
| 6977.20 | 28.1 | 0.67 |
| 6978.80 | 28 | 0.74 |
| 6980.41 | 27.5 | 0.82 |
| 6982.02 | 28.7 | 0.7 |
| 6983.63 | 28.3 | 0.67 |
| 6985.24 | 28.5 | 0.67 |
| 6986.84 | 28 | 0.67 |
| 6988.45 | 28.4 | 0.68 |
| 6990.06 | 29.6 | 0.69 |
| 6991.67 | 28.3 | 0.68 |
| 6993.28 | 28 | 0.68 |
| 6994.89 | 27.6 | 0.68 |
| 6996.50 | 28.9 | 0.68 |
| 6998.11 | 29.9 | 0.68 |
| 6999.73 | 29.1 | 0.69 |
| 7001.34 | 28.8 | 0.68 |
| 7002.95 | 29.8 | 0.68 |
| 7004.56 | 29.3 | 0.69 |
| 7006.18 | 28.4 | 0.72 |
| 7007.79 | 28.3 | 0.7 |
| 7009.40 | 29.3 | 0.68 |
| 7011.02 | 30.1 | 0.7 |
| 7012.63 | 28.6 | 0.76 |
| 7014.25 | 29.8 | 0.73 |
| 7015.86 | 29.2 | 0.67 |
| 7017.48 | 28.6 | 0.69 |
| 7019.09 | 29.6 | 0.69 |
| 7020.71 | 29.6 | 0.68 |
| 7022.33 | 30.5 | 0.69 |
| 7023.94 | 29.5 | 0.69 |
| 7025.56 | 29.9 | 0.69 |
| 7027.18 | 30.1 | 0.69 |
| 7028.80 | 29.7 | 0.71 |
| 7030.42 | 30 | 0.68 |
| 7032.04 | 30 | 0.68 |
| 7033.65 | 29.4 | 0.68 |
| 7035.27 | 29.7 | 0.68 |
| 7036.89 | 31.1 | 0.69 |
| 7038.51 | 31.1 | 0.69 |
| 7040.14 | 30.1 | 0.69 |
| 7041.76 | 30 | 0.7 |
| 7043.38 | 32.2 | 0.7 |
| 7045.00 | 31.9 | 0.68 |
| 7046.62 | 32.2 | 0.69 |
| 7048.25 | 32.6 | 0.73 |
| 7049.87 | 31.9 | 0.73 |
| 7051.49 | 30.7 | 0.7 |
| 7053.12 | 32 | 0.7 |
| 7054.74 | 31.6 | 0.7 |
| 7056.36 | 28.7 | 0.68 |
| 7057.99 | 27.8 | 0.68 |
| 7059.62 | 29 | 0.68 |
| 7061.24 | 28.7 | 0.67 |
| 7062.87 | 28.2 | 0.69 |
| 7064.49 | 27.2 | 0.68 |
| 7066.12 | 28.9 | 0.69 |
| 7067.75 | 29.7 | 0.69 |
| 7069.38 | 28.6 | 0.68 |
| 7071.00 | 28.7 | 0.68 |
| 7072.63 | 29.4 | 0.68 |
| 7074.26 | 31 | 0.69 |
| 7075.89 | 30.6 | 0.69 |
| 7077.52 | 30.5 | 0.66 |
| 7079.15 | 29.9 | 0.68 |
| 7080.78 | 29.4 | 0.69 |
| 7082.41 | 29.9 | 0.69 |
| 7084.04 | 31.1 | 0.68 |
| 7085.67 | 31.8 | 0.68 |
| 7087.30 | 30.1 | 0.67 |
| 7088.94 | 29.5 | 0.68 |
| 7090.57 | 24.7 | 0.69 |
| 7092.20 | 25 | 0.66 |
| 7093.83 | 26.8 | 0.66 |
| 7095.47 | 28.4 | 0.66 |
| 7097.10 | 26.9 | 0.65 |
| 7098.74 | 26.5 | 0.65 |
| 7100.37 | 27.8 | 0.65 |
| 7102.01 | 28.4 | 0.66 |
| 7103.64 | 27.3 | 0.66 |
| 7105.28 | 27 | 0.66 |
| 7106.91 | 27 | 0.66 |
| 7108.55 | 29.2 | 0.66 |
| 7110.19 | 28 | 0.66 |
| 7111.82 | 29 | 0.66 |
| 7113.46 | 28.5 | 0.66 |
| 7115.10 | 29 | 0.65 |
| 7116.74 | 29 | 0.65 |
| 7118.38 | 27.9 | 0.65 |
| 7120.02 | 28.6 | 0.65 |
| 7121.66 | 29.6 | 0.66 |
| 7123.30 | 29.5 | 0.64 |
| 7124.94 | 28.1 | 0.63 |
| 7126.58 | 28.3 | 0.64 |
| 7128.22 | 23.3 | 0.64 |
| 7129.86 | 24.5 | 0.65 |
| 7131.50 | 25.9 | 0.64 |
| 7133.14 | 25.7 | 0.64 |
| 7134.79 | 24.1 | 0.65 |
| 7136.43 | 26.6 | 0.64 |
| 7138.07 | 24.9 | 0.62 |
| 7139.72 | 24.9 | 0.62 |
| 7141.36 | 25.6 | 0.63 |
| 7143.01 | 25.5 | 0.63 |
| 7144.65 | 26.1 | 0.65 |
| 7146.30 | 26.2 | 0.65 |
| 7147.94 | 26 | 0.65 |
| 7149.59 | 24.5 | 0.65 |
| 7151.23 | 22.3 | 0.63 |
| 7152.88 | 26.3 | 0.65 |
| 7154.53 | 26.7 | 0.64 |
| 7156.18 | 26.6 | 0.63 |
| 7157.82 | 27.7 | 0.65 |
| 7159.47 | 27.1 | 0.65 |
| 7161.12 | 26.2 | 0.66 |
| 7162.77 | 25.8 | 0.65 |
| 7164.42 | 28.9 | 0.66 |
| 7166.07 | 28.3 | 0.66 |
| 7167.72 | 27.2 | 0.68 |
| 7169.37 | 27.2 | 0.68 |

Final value 1.2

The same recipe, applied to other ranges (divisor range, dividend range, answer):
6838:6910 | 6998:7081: 1.25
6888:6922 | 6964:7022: 1.17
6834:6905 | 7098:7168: 1.12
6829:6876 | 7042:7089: 1.27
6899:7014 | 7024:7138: 1.05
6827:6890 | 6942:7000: 1.20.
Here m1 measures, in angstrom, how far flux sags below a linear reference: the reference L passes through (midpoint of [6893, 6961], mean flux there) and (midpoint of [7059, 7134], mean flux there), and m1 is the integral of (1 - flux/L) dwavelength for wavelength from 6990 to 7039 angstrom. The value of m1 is -3.7 angstrom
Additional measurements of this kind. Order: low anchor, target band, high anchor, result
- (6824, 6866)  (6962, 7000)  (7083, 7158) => -4.60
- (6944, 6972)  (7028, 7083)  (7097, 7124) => -3.49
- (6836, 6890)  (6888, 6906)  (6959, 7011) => 0.70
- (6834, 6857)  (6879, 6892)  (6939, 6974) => 0.84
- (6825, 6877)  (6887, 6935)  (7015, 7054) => 1.56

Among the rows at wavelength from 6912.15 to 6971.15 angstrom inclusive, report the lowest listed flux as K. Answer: 22.4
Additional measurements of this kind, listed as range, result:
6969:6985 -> 27.5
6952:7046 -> 26.6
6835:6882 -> 22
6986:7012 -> 27.6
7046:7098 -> 24.7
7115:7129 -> 23.3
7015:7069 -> 27.2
